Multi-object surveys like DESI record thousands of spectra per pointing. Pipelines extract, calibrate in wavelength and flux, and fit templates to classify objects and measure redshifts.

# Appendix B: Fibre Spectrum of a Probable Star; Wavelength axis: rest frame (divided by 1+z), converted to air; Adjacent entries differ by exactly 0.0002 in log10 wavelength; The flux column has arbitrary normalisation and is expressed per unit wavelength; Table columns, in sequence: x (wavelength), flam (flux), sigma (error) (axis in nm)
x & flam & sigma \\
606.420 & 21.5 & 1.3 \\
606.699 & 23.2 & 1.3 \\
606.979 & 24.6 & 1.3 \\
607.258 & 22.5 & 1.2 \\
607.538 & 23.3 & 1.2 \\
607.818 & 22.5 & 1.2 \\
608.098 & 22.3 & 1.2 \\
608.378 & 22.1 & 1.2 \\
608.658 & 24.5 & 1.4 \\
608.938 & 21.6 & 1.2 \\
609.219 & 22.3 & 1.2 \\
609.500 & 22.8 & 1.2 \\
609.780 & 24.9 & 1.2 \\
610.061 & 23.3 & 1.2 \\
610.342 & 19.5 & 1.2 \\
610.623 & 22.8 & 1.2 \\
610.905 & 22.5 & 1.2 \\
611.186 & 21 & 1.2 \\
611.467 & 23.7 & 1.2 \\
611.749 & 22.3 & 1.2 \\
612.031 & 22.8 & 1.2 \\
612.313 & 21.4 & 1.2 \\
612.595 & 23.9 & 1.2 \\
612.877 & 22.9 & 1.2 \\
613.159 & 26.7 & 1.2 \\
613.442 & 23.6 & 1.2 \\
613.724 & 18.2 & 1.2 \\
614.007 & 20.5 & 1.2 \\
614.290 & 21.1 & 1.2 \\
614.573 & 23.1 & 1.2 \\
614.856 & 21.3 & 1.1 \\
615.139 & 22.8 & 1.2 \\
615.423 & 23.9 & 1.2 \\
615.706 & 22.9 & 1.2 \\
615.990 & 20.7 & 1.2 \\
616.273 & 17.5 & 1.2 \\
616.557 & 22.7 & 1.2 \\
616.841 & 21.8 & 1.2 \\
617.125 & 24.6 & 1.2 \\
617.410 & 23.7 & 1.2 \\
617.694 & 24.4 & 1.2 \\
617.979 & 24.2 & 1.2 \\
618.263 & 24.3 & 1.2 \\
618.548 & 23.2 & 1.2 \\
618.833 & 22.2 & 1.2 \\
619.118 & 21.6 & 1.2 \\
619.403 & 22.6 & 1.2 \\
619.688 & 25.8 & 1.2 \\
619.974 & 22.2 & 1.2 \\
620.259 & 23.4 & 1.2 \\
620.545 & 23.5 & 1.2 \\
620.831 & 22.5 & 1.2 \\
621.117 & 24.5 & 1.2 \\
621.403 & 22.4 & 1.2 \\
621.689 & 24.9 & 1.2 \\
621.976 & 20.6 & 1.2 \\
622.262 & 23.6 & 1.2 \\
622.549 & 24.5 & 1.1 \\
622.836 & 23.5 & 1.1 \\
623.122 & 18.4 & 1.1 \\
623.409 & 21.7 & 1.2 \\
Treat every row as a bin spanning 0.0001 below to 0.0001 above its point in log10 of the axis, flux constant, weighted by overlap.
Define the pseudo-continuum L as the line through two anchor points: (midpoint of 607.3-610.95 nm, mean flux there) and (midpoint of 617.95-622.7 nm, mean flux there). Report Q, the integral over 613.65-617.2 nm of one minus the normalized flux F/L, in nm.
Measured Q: 0.21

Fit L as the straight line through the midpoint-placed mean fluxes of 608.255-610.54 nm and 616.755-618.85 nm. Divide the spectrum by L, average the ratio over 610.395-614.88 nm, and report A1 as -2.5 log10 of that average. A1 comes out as 0.03 mag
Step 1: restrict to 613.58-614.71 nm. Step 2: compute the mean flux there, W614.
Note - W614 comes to 20.7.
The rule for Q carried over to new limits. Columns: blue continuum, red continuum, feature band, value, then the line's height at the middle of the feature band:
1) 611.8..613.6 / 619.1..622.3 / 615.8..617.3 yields 0.113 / 23.3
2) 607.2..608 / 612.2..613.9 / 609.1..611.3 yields 0.034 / 22.8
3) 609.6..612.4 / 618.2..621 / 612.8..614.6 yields 0.034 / 22.7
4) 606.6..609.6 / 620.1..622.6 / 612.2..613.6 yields -0.040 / 23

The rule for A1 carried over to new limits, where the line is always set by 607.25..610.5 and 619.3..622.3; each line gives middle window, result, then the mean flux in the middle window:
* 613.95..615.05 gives 0.06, 21.6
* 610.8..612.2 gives 0.02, 22.4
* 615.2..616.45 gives 0.08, 21.4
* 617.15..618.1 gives -0.05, 24.1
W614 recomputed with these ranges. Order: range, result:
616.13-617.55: 22.1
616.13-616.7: 20.1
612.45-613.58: 24.3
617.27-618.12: 24.1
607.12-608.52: 22.5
